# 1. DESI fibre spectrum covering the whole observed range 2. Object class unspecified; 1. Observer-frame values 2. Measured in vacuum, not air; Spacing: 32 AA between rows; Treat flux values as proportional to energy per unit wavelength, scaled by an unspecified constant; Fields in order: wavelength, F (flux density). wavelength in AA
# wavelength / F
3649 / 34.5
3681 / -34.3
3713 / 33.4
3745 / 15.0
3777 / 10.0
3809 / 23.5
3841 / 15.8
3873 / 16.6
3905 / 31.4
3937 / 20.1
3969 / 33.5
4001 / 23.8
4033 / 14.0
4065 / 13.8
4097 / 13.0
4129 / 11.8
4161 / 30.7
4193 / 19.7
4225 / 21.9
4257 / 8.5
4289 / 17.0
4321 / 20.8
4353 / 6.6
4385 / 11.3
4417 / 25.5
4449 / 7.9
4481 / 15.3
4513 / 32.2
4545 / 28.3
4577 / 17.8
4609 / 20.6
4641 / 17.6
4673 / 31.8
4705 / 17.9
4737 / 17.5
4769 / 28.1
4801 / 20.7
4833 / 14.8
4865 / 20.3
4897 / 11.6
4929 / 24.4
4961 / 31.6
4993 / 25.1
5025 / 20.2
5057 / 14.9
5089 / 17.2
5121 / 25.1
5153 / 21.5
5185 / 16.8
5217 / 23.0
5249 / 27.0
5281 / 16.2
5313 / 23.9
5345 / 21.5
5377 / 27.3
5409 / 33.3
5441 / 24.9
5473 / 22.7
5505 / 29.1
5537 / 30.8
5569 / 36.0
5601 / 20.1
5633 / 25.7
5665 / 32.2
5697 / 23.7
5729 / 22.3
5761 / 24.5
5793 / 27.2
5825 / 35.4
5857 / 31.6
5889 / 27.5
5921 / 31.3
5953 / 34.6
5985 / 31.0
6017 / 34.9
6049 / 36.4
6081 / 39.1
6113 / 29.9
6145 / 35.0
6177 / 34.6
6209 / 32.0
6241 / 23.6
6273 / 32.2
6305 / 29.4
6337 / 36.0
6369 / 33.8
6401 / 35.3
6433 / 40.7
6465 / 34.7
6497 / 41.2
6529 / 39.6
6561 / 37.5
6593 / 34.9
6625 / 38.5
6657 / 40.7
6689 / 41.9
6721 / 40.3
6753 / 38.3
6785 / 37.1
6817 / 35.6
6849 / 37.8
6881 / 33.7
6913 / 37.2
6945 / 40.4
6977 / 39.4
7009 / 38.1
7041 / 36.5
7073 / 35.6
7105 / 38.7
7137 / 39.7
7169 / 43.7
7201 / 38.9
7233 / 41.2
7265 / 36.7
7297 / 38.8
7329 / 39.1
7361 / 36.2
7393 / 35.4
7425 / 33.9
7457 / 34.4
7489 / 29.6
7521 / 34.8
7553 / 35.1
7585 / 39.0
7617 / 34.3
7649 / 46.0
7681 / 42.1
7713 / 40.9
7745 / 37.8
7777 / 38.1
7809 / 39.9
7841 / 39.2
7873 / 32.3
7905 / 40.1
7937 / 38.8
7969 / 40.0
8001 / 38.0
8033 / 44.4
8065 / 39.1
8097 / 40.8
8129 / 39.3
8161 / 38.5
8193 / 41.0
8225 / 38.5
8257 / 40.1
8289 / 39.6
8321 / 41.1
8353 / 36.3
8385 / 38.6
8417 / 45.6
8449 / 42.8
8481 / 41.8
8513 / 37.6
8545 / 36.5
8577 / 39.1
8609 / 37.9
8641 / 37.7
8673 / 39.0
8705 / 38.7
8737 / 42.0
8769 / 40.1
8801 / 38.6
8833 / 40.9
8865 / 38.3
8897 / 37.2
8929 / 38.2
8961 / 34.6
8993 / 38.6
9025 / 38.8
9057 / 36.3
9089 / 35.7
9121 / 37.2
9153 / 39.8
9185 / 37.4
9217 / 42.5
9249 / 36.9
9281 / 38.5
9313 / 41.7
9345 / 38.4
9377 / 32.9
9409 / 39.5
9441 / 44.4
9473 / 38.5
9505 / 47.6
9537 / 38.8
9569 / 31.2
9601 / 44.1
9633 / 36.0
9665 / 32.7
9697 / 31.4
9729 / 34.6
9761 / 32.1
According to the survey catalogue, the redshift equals 0.447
